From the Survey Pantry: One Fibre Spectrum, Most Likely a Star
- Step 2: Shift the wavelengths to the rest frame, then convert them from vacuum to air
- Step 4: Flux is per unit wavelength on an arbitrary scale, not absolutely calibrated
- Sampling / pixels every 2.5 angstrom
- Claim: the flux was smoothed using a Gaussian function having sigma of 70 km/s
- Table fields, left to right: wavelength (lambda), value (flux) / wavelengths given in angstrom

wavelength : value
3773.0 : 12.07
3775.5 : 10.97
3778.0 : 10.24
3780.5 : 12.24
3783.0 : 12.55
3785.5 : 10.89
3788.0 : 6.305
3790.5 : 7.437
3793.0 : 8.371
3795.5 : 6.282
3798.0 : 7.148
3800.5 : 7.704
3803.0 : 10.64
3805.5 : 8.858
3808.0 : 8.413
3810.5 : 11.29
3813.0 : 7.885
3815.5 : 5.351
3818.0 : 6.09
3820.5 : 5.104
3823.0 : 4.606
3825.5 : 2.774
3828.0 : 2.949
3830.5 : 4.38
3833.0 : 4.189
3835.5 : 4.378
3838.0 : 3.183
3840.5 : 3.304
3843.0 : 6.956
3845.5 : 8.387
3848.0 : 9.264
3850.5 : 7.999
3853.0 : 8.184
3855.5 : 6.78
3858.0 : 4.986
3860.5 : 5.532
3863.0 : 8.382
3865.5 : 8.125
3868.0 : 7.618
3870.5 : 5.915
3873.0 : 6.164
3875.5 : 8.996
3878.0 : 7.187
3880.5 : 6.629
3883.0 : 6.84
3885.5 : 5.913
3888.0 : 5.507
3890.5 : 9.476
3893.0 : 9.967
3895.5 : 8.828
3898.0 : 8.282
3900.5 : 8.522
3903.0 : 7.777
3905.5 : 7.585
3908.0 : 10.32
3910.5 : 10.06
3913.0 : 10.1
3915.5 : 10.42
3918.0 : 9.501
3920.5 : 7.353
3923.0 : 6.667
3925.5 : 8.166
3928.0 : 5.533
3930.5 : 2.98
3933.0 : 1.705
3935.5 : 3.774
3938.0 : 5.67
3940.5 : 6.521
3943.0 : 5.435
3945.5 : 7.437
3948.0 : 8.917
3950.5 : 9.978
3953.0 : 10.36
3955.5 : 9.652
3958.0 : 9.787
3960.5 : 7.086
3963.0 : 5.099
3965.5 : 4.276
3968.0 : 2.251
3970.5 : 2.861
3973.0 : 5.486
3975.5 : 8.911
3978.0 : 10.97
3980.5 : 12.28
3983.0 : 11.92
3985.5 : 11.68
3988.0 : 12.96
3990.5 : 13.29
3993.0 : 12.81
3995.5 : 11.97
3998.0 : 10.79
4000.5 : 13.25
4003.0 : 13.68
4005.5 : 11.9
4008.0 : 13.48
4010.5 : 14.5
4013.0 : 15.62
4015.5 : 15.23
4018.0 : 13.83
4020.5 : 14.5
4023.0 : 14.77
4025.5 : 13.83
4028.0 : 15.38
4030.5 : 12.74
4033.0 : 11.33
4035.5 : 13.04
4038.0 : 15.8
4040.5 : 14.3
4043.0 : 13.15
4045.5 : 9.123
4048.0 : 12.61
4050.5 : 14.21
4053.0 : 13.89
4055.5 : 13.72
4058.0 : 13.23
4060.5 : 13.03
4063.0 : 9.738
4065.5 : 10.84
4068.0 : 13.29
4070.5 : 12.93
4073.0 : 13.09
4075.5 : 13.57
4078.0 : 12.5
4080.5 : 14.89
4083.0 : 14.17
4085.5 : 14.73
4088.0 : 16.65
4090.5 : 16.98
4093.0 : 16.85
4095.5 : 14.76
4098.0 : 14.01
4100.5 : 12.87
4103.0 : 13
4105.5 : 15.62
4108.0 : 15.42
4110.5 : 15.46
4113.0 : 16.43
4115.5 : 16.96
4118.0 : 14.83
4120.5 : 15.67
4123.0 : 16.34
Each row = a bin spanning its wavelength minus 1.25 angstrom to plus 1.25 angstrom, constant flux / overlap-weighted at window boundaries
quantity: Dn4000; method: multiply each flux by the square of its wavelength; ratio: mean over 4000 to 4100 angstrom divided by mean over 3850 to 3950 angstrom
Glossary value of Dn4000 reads 2.03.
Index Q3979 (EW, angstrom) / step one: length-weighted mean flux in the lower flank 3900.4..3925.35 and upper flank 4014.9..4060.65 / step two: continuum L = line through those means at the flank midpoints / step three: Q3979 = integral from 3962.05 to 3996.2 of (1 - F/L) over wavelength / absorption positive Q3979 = 7.2 angstrom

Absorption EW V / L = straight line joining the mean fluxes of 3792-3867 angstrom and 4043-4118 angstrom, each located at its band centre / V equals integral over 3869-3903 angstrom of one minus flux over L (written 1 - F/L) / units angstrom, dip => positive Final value 2.9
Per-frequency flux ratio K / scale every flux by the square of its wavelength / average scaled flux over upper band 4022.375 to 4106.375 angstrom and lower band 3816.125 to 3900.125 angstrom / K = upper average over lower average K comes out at 2.34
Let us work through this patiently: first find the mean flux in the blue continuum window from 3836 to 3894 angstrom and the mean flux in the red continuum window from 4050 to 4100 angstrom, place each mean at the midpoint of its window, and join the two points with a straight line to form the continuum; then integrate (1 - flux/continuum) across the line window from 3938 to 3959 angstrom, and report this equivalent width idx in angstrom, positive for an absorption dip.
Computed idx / 3.0 angstrom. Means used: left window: 6.97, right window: 13.8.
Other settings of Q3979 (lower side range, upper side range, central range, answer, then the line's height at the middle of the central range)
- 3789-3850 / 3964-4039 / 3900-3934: 5.9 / 9.33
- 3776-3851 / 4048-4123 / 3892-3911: 1.3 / 9.49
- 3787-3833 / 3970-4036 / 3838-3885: 7.3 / 8.22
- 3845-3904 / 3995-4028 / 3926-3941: 8.5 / 10.2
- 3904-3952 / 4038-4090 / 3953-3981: 5.7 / 9.01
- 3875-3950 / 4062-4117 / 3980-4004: -4.4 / 10.5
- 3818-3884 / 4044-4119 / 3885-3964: 7.8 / 8.61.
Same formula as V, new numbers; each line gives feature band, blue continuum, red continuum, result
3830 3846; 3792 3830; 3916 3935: 4.4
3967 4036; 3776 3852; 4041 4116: 0.2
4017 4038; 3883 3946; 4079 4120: -2.9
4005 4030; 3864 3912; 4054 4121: -4.8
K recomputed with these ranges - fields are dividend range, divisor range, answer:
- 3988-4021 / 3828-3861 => 2.48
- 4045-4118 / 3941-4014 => 1.49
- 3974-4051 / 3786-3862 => 2.19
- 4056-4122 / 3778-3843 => 2.37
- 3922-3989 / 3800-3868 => 1.20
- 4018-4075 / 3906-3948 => 1.98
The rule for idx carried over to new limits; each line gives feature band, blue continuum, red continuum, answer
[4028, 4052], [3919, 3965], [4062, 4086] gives -3.64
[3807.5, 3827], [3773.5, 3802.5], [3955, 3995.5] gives 6.07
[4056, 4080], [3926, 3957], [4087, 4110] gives 1.56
